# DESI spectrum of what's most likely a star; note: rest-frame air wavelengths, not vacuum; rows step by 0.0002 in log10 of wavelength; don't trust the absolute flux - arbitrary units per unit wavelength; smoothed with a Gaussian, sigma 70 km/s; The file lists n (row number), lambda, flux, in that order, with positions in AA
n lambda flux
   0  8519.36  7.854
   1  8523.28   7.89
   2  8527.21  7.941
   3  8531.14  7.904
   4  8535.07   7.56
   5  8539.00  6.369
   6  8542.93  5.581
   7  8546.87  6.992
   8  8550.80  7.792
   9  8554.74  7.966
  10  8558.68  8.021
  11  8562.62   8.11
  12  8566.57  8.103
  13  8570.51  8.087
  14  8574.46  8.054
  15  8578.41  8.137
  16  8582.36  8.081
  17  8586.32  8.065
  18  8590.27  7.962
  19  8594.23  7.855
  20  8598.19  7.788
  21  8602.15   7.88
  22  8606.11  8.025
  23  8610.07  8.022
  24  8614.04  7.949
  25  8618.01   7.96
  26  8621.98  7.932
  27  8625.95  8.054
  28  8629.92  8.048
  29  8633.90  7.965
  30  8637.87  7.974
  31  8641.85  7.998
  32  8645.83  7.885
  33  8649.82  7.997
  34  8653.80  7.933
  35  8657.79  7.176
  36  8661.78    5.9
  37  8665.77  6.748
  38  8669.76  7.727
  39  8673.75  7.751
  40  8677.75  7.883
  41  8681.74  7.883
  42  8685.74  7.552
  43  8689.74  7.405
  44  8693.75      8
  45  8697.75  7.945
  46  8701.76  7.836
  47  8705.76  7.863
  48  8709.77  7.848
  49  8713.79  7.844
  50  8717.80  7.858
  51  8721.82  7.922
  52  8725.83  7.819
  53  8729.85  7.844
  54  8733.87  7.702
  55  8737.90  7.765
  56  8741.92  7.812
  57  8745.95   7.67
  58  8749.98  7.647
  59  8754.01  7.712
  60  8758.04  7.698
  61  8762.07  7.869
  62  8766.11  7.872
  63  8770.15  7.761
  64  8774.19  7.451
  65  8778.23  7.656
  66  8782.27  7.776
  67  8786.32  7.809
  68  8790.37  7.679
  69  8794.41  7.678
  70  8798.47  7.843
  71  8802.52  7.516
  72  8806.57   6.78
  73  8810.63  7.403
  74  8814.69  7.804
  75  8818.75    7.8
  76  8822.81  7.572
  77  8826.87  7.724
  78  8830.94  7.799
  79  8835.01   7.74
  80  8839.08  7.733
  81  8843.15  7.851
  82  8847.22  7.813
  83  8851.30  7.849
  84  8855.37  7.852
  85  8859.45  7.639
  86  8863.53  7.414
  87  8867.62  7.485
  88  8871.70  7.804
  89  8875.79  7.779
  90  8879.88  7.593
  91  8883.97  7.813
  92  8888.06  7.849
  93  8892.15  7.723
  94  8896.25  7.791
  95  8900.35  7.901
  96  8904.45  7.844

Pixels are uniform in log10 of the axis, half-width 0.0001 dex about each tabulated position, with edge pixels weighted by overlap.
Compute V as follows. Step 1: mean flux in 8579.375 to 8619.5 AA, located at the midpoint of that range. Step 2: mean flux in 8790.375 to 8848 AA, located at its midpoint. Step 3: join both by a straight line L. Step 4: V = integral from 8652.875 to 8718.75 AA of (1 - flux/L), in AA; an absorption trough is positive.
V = 2.1 AA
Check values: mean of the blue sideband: 7.96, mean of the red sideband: 7.65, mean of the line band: 7.59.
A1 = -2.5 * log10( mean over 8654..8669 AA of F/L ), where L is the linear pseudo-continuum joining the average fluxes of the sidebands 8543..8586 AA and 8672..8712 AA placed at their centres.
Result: 0.14 mag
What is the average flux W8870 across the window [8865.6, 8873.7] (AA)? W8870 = 7.65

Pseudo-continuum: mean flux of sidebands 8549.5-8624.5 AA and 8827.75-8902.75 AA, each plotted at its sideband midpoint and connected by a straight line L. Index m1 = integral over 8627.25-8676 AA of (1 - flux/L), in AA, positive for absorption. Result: 2.1 AA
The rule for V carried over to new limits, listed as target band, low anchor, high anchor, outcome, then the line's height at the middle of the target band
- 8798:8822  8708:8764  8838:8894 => 0.8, 7.75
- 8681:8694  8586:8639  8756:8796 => 0.3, 7.85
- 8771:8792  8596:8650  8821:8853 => 0.4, 7.81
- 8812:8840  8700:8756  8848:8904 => 0.1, 7.76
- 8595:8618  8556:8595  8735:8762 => 0.2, 7.99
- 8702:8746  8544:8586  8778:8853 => -0.4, 7.75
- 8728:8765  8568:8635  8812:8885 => 0.4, 7.83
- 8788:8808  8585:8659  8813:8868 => 0.6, 7.76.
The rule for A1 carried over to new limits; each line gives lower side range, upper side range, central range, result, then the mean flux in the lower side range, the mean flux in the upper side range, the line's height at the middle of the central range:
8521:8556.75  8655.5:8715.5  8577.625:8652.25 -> -0.07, 7.34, 7.56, 7.45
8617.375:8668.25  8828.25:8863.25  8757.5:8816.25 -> 0.01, 7.65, 7.76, 7.73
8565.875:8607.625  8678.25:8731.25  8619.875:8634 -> -0.01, 8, 7.82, 7.94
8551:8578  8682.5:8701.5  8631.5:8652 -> -0.01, 8.04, 7.74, 7.86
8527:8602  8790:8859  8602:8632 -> -0.04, 7.7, 7.67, 7.7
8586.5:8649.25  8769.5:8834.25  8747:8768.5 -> -0.01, 7.96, 7.63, 7.71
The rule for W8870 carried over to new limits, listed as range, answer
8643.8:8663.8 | 7.38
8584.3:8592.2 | 8.01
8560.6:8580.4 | 8.1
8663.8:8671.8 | 7.25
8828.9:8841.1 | 7.75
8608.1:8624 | 7.96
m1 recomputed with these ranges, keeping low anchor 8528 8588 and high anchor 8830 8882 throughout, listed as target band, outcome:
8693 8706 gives -0.4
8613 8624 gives -0.4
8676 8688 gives -0.1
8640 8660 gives -0.3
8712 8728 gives -0.4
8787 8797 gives 0.0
